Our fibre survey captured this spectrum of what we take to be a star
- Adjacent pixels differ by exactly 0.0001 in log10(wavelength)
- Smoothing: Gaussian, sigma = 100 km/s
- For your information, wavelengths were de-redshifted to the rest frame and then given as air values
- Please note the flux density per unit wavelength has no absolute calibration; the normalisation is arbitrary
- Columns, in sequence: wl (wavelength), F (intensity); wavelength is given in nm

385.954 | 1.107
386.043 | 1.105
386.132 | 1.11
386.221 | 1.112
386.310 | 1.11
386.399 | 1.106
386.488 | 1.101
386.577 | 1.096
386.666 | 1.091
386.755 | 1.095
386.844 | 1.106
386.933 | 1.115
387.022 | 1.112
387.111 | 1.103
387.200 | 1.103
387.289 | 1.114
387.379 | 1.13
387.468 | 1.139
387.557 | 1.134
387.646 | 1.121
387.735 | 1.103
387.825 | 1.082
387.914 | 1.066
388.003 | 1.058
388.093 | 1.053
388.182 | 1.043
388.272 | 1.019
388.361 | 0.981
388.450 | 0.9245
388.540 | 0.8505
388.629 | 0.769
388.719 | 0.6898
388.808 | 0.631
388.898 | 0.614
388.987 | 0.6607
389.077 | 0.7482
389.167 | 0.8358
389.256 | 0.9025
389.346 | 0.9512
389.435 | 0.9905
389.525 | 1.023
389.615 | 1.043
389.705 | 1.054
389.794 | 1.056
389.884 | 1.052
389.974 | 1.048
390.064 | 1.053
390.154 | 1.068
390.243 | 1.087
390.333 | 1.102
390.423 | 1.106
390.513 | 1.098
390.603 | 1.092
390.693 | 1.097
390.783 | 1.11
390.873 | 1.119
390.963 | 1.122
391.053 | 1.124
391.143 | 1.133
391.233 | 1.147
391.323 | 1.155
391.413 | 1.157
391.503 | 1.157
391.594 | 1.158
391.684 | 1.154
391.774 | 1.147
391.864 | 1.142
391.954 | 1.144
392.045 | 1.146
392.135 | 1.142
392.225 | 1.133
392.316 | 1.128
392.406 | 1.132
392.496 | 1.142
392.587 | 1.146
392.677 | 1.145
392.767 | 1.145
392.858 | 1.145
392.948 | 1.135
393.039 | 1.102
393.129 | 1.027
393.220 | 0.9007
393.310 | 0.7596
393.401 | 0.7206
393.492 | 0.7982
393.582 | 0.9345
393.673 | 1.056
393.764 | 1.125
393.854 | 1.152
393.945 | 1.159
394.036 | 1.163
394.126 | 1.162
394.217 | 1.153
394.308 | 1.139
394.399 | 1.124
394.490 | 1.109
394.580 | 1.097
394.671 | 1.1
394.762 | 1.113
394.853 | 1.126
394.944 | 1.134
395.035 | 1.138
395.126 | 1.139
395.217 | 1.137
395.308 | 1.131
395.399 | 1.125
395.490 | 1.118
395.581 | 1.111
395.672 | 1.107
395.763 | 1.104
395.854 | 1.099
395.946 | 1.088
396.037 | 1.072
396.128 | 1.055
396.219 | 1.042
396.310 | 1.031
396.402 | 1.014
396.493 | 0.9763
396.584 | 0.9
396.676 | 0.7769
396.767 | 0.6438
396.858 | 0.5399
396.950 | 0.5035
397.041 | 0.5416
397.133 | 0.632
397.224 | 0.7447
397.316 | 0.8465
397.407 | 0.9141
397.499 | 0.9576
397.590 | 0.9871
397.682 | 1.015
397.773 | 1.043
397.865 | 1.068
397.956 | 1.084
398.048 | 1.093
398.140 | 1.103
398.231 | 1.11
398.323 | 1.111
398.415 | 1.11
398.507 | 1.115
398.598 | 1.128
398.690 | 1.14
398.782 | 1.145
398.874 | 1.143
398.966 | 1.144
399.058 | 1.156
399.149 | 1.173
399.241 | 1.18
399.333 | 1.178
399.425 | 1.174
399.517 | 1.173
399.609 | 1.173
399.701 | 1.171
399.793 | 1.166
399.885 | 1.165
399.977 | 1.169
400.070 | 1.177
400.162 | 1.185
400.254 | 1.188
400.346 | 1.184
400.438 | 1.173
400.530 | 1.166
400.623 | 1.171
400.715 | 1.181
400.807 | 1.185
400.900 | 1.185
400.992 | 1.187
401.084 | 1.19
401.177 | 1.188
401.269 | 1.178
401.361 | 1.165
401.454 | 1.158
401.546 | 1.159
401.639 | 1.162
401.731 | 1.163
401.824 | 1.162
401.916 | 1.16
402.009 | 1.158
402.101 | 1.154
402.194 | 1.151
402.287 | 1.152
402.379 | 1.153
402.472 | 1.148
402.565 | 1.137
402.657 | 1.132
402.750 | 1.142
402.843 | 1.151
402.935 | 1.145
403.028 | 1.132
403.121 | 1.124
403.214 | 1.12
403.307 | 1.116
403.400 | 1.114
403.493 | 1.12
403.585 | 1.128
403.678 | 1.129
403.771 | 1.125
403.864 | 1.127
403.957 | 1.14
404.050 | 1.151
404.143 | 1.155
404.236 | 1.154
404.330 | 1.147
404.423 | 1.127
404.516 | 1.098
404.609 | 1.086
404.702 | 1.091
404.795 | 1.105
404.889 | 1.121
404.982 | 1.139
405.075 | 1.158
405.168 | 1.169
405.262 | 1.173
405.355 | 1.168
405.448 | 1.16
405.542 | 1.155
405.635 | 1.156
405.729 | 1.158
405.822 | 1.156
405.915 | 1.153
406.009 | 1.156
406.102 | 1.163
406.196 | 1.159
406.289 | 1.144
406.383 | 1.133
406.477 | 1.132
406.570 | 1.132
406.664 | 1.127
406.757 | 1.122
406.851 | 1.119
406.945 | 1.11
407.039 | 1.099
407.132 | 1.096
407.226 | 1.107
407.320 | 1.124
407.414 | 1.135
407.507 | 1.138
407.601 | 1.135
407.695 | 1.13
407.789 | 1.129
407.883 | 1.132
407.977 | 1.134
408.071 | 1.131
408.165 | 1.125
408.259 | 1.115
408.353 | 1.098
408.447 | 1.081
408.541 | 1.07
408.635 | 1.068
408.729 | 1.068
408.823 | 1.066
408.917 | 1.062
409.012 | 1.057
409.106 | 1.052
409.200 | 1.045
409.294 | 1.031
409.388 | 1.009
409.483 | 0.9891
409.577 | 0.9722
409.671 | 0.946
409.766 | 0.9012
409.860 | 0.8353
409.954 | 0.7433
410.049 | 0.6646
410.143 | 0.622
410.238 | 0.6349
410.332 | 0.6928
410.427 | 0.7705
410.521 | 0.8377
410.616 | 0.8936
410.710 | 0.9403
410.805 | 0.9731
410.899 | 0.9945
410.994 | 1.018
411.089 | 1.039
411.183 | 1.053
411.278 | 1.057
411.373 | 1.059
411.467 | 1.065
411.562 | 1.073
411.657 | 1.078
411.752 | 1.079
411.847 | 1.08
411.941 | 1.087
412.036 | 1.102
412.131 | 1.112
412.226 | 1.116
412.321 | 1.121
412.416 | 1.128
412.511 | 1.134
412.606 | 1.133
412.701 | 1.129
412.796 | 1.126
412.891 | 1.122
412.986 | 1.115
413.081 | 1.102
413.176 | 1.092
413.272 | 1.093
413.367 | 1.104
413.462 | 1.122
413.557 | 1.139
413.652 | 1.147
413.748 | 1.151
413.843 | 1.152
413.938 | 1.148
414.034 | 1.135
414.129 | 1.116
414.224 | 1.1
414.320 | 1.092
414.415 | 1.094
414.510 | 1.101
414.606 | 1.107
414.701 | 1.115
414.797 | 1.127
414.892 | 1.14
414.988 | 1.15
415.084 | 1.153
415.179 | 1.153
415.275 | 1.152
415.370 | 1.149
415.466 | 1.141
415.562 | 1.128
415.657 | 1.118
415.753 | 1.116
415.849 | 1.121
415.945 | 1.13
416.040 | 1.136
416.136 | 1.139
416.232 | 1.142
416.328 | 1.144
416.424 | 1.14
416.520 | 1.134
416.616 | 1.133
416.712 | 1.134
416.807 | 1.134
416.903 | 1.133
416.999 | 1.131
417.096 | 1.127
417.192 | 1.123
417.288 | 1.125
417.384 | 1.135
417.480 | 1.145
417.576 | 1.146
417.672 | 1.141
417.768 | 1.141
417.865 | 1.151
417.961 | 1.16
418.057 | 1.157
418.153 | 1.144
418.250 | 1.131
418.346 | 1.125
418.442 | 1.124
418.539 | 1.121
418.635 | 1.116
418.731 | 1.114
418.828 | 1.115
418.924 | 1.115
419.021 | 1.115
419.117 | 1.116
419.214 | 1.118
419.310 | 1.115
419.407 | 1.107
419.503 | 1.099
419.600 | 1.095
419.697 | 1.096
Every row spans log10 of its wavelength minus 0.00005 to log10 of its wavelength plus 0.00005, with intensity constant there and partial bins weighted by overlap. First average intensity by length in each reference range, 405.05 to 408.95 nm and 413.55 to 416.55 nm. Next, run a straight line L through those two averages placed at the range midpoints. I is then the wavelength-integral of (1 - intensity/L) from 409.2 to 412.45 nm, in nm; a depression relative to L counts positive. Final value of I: 0.48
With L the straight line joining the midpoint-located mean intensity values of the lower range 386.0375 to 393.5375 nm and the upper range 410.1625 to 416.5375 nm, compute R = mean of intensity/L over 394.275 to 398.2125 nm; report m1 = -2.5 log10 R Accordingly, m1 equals 0.06 mag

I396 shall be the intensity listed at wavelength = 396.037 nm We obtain 1.072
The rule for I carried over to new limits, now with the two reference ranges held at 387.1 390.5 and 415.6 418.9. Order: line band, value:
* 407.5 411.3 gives 0.38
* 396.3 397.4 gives 0.29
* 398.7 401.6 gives -0.35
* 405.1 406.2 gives -0.09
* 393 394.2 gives 0.00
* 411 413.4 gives 0.03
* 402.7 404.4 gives -0.11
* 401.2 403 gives -0.17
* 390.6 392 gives -0.19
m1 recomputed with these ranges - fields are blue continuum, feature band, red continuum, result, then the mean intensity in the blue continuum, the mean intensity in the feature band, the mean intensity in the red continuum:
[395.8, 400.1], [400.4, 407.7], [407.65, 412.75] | -0.13 mag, 1.02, 1.14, 1.01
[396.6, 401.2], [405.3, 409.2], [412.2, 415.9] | -0.03 mag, 1.06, 1.12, 1.13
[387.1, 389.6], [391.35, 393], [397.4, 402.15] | -0.13 mag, 0.957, 1.14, 1.14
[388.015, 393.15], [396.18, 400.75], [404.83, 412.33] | 0.01 mag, 1.04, 1.04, 1.05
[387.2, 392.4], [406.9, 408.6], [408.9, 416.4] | -0.07 mag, 1.04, 1.12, 1.05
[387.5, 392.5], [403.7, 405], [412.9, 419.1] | -0.04 mag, 1.04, 1.13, 1.13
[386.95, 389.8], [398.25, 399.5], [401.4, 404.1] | -0.05 mag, 0.972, 1.15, 1.14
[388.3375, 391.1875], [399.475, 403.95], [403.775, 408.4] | -0.06 mag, 0.973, 1.16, 1.13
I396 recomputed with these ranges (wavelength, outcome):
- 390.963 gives 1.122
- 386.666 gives 1.091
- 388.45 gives 0.9245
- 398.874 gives 1.143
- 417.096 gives 1.127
